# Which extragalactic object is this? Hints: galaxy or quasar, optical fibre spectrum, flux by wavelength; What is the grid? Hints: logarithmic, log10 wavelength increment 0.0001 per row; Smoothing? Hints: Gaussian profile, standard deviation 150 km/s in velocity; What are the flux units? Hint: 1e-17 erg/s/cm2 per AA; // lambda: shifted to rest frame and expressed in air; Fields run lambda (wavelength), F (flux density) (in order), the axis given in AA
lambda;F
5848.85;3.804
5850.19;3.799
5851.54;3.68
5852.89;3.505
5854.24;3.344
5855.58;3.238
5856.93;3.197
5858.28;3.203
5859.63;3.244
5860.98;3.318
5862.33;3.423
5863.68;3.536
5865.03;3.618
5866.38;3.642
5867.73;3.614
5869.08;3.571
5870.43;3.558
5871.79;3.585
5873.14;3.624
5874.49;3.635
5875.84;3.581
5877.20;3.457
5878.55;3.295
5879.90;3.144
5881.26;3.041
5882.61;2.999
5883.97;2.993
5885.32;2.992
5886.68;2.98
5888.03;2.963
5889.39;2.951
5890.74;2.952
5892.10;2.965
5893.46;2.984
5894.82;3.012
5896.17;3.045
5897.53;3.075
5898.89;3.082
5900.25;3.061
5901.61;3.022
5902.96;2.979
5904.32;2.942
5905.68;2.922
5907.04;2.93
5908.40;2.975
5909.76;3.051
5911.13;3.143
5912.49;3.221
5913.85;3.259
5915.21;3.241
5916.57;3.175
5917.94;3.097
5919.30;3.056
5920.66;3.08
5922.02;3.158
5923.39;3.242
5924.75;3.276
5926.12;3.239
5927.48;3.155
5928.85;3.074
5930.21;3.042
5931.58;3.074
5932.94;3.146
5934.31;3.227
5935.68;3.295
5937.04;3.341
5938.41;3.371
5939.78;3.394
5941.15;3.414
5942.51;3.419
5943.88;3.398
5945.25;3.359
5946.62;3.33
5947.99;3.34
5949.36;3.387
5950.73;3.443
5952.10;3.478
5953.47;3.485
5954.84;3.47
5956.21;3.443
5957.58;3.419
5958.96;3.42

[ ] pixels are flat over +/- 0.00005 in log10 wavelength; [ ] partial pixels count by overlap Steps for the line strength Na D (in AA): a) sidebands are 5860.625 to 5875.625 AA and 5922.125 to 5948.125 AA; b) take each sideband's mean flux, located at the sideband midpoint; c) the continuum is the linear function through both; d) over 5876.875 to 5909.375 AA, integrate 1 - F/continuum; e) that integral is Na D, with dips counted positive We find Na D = 4.0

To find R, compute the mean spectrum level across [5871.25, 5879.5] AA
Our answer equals 3.52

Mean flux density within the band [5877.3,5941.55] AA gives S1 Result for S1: 3.11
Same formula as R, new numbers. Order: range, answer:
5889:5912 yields 3.01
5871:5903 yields 3.15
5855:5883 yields 3.41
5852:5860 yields 3.3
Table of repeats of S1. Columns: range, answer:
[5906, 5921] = 3.11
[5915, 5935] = 3.15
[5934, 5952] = 3.37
